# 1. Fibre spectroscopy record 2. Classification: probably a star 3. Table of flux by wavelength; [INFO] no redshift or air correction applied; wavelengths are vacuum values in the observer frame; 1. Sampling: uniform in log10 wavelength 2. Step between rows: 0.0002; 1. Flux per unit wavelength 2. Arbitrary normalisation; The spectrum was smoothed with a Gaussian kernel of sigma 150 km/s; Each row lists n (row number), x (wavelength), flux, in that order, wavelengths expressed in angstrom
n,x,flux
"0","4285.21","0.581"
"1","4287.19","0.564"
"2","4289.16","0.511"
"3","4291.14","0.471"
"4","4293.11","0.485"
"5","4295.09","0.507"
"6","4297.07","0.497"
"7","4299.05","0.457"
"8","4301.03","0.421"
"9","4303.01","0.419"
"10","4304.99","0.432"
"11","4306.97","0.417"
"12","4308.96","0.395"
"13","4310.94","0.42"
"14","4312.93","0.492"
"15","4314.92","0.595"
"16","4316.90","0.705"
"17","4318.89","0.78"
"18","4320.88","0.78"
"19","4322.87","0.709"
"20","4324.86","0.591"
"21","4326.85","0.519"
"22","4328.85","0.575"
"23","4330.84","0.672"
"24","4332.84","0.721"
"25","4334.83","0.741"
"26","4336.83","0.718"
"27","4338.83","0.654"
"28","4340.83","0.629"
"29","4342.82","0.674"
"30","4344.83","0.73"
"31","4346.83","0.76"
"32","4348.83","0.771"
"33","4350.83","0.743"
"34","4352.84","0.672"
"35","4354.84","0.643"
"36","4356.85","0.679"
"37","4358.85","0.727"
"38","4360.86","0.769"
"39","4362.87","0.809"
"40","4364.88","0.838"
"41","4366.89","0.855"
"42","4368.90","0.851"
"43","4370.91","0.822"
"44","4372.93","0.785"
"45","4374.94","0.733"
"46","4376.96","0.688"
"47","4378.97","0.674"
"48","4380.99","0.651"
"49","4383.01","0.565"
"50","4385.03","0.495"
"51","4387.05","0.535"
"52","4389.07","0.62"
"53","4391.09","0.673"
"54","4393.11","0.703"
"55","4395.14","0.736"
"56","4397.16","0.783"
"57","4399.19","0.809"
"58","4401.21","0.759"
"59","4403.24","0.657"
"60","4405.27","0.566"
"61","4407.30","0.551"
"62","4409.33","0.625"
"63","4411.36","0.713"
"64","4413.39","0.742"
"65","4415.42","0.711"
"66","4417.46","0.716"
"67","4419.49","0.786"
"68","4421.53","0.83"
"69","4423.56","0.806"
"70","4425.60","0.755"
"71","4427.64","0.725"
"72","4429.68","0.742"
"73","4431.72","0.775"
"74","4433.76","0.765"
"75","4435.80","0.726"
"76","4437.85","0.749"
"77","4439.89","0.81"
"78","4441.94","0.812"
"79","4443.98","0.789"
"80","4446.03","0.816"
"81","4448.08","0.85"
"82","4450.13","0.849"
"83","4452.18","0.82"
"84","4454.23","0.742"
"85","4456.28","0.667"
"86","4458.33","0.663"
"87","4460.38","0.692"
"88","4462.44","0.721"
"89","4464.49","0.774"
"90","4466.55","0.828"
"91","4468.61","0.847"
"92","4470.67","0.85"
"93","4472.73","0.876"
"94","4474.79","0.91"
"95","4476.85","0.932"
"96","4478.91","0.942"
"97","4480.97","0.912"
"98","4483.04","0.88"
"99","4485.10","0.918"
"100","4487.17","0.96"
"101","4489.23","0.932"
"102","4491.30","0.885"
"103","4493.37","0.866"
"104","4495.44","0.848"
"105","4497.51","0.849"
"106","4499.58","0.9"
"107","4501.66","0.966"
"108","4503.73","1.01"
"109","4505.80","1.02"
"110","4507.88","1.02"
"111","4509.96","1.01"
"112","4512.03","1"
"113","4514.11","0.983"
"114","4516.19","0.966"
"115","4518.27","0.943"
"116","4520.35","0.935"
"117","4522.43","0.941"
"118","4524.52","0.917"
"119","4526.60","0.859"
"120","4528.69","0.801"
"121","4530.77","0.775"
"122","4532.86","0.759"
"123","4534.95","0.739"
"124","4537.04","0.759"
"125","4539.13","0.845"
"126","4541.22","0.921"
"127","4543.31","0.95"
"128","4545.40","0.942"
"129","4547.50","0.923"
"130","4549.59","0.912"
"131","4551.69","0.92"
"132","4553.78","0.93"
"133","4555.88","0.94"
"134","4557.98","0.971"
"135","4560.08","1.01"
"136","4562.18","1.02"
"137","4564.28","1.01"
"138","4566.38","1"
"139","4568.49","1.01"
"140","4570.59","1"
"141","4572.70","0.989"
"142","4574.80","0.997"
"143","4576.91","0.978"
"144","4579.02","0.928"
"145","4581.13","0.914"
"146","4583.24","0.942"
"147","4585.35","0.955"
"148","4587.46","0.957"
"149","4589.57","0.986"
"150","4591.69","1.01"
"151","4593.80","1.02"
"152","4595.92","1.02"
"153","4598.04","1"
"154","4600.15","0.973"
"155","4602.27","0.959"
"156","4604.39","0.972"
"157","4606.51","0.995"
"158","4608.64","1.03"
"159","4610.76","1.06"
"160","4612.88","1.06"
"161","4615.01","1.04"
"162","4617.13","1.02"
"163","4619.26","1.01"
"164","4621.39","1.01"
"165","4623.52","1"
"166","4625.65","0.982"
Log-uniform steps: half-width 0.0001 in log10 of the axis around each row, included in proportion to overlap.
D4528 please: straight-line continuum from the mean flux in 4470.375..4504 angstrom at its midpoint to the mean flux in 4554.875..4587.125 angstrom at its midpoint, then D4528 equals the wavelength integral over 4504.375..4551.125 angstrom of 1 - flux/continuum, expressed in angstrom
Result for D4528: 1.7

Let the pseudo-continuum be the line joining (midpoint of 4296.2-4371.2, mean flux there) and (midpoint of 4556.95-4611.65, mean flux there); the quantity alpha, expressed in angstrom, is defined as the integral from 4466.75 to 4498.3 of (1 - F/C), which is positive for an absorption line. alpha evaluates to -1.6 angstrom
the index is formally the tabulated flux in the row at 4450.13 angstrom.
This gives 0.849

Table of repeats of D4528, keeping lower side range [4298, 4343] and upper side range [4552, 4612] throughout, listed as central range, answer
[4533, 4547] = 1.0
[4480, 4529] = -3.7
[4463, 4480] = -1.0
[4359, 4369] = -2.5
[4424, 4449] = -0.4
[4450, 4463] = 1.0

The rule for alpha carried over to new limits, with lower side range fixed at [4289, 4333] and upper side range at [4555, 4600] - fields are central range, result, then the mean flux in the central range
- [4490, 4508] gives -1.5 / 0.925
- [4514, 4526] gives -0.7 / 0.941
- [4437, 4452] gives -0.9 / 0.812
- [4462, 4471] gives -0.1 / 0.806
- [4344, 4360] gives -2.7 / 0.716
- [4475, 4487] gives -1.4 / 0.92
